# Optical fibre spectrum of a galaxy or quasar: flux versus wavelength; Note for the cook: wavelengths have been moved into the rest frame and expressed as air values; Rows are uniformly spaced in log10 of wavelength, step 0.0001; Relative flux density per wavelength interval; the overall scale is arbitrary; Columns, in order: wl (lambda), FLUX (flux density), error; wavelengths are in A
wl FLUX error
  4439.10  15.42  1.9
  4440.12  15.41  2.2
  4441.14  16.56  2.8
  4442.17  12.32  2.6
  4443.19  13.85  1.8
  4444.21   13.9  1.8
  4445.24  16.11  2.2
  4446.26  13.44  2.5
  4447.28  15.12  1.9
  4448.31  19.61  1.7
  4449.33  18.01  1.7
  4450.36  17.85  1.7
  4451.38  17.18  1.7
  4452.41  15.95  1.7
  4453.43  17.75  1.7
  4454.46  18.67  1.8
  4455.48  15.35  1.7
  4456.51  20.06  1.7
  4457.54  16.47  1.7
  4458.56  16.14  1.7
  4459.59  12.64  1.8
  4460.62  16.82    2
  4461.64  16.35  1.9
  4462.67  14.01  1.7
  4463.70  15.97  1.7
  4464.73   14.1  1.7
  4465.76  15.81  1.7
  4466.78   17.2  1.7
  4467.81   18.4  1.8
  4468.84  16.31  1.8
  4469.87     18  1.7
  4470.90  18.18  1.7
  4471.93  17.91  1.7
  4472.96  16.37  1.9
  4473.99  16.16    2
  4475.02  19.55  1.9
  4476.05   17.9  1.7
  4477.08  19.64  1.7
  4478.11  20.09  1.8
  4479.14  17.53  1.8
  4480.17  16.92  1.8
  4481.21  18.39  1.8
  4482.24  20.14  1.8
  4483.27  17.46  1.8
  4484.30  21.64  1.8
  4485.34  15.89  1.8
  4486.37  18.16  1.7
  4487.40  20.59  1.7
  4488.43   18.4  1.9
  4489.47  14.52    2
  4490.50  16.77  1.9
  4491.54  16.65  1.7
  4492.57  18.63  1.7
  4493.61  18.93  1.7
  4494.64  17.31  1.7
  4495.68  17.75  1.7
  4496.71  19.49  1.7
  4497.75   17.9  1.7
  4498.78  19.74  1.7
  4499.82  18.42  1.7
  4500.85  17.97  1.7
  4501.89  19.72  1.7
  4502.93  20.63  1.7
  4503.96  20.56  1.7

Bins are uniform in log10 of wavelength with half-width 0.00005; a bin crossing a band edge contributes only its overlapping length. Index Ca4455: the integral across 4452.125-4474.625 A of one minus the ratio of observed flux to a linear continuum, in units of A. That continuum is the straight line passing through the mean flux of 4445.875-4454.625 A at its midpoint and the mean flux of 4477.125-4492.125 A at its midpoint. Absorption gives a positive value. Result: 1.1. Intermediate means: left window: 17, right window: 18.1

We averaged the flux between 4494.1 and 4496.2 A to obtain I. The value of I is 17.6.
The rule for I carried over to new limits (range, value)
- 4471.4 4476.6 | 17.6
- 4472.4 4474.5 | 16.3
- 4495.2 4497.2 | 18.7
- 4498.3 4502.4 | 18.9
